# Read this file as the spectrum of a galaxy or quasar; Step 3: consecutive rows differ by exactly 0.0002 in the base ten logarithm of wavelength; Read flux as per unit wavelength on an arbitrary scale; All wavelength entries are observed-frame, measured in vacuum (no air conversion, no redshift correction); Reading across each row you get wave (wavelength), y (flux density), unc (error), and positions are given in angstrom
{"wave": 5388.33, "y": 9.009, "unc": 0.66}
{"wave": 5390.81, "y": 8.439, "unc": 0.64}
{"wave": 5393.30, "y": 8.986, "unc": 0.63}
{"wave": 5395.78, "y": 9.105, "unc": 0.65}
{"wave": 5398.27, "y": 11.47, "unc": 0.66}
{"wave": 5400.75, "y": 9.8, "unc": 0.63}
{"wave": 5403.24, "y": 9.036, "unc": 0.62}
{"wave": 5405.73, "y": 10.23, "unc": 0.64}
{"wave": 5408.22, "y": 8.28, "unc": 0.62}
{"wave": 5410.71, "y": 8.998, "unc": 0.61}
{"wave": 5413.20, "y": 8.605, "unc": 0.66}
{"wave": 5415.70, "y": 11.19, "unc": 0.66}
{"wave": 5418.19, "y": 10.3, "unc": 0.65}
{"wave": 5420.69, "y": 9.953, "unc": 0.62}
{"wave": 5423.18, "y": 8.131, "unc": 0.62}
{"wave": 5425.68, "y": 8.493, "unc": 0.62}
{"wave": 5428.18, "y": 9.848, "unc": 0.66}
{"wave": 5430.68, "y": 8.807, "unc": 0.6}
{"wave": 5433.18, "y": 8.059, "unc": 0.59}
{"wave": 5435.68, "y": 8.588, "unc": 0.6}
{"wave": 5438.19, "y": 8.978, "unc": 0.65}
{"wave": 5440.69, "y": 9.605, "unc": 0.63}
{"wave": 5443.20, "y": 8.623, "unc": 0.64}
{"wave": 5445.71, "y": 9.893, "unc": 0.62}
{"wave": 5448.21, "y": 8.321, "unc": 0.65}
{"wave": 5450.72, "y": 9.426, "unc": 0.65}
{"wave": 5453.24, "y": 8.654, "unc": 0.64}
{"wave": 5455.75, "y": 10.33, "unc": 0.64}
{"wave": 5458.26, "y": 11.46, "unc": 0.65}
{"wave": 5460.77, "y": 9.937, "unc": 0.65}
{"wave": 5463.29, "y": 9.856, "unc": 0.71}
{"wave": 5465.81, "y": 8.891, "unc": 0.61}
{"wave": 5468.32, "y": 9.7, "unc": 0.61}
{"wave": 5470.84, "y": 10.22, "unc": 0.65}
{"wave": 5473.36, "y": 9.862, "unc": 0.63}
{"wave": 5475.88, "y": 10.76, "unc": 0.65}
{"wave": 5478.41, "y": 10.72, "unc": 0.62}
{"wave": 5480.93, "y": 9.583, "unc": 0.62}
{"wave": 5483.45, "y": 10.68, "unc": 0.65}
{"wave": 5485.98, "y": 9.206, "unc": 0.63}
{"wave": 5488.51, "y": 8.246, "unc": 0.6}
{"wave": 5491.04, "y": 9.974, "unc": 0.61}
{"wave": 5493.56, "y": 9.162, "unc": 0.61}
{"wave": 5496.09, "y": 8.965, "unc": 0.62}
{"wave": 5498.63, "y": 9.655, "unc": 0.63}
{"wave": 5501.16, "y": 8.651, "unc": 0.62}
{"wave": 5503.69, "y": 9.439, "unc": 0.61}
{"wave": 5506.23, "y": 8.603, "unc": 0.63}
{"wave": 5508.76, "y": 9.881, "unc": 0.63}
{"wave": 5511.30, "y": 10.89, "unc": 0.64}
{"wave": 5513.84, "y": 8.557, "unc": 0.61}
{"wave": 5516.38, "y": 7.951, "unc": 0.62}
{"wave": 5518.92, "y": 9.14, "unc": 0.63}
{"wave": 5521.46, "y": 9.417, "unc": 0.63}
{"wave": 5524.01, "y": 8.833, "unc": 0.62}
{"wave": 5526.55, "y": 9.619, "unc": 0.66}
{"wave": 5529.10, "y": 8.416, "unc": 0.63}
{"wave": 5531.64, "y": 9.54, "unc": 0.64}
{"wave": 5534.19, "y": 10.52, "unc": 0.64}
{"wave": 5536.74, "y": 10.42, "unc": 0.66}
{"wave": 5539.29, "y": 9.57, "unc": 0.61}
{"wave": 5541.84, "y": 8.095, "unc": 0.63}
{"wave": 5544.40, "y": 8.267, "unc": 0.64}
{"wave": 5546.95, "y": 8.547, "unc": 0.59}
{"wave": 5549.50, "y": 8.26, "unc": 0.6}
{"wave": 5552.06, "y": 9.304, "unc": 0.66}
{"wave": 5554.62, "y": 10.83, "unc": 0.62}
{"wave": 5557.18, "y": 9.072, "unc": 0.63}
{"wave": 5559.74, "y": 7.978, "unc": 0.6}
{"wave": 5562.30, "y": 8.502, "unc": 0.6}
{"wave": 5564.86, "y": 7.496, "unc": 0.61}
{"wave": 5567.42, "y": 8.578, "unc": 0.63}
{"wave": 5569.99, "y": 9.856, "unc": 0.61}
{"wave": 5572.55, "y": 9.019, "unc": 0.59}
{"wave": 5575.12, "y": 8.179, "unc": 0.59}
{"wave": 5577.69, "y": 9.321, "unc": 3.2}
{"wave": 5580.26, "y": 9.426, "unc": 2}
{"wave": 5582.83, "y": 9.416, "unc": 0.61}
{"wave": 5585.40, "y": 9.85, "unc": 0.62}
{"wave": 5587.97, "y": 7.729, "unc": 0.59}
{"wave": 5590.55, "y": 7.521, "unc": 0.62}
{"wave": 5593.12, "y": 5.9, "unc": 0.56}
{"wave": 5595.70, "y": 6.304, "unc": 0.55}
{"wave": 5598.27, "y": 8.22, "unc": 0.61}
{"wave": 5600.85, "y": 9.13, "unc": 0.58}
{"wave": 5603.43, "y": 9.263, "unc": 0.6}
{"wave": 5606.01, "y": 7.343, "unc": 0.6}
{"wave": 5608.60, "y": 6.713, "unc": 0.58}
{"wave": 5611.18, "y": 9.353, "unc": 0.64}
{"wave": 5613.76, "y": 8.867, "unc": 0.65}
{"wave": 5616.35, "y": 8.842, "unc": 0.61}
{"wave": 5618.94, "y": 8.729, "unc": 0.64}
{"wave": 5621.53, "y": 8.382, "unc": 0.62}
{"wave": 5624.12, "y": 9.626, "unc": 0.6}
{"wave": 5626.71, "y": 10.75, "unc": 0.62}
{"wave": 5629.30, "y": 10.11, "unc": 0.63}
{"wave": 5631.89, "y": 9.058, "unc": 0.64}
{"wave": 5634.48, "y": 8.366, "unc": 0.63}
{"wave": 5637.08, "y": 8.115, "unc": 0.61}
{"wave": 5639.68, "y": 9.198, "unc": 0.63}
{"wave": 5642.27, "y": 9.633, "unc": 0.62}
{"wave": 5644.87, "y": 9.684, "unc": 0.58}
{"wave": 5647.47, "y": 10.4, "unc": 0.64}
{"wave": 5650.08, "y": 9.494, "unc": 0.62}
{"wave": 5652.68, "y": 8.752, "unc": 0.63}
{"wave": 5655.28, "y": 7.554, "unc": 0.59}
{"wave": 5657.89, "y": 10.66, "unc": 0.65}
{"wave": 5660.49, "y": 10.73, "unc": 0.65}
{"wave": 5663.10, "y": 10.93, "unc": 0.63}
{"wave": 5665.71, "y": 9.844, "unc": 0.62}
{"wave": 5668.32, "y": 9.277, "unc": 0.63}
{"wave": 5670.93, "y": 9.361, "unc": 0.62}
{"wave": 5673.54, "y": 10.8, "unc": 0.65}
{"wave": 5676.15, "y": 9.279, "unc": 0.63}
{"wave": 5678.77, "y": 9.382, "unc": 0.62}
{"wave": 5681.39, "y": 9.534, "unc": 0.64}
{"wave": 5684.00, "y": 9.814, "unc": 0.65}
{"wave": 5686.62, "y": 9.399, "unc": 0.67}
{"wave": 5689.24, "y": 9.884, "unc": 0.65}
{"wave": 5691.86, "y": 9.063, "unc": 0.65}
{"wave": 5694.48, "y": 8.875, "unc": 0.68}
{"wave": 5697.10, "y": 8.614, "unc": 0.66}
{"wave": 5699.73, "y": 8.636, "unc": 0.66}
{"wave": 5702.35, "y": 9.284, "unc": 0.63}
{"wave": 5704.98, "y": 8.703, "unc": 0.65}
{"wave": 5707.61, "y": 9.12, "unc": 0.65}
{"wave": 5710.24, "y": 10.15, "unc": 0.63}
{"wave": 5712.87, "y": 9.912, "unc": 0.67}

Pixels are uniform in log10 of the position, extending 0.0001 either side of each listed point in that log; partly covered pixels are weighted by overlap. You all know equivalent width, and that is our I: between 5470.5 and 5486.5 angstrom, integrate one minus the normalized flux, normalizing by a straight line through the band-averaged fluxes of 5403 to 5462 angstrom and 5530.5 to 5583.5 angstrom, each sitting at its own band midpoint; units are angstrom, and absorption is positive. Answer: -1.7 angstrom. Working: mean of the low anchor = 9.33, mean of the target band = 10.2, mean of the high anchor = 9.05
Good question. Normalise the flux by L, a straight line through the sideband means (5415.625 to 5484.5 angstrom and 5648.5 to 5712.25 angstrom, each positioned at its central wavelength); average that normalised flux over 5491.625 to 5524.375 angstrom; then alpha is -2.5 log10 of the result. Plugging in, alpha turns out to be 0.04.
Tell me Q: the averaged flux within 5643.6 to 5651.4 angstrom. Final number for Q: 9.85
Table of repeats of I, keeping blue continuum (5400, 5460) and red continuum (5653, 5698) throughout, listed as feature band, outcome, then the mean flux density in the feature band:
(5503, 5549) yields 1.1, 9.19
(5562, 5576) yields 1.2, 8.63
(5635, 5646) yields 0.5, 9.09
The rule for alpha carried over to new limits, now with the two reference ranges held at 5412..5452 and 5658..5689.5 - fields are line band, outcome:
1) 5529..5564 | 0.048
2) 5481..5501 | -0.004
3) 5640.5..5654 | 0.025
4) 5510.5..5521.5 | 0.038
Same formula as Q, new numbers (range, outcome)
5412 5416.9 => 9.88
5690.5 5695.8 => 8.99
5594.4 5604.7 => 8.23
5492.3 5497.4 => 9.06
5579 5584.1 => 9.42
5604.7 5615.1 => 8.07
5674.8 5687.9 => 9.49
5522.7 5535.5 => 9.39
